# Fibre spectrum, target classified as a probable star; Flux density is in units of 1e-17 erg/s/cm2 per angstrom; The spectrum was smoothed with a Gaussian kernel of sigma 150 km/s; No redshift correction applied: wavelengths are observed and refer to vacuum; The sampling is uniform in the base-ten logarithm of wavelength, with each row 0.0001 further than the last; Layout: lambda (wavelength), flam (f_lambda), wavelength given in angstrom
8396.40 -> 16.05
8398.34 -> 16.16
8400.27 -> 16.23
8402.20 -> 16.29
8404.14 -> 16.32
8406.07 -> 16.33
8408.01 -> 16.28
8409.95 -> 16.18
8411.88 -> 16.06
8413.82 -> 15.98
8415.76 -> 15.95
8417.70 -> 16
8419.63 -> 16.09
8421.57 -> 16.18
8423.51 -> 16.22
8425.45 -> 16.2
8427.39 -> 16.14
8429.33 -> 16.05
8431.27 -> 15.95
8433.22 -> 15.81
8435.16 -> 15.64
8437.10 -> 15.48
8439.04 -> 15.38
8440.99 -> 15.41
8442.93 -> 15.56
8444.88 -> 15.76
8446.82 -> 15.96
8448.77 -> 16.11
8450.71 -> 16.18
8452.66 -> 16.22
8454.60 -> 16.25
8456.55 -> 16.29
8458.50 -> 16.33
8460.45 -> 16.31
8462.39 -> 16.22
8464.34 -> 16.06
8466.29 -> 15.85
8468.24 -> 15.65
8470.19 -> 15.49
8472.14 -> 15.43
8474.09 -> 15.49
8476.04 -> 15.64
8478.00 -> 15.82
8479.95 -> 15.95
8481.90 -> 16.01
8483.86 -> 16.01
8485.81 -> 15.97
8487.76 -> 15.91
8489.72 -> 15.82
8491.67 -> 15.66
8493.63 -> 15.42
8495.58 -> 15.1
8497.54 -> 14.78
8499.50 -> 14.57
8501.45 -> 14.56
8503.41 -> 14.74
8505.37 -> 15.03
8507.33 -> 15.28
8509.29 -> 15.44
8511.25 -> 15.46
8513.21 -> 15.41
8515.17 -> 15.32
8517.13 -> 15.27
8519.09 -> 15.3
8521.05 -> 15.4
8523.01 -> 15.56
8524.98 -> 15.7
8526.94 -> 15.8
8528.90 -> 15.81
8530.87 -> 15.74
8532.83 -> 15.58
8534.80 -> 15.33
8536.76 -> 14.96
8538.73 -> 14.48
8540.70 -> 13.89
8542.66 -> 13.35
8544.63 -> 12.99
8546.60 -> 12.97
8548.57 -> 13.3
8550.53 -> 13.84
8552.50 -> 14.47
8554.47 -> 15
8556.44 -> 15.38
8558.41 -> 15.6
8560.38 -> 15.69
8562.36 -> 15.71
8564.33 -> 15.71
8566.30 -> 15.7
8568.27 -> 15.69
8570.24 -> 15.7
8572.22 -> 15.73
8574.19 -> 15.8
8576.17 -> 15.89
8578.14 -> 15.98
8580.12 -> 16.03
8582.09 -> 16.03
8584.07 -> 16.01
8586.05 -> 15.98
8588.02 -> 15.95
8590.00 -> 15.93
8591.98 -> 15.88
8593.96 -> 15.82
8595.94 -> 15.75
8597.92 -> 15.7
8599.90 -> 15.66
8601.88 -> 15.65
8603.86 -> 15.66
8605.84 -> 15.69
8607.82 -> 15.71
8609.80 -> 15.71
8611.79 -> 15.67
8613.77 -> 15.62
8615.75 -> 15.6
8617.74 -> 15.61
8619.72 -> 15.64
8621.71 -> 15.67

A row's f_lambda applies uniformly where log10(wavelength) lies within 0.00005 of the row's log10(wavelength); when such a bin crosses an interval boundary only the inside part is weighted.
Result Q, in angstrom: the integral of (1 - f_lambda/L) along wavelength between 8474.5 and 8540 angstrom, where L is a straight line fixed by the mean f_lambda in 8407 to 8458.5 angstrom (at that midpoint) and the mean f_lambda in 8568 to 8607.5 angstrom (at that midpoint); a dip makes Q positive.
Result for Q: 2.0 angstrom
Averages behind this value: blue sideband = 16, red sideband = 15.8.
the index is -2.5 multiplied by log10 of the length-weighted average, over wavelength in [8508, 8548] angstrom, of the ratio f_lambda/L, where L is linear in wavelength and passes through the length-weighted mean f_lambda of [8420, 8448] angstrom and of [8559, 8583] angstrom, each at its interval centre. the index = 0.06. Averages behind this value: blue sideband 15.8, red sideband 15.8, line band 15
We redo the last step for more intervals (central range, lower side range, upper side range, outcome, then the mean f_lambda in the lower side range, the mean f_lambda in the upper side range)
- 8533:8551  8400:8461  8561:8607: 0.14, 16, 15.8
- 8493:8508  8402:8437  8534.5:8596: 0.05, 16.1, 15.2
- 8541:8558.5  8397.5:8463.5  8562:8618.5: 0.13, 16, 15.8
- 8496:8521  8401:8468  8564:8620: 0.06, 16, 15.8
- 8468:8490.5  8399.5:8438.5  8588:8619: 0.01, 16.1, 15.7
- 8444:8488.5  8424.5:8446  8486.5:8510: -0.03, 15.8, 15.2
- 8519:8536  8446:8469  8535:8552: -0.10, 16.1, 13.8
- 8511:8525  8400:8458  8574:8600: 0.04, 16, 15.9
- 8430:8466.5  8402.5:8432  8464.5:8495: 0.00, 16.1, 15.7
